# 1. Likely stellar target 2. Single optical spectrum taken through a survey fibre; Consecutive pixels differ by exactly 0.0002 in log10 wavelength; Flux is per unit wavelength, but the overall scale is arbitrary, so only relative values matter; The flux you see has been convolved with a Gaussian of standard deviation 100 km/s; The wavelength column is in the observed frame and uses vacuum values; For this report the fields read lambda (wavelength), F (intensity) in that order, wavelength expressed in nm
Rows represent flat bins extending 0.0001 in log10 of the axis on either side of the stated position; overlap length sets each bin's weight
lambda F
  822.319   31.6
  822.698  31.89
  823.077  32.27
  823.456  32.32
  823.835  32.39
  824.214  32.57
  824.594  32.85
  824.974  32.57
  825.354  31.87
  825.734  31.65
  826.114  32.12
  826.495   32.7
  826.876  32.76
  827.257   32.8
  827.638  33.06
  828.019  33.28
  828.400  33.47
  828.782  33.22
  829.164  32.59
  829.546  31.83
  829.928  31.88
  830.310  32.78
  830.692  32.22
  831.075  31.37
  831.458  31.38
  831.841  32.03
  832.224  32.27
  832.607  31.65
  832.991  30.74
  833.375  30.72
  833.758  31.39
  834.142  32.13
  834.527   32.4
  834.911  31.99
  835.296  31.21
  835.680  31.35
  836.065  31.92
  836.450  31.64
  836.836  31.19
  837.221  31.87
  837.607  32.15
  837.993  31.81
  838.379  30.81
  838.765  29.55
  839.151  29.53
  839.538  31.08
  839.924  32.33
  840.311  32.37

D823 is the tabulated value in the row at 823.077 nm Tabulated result 32.27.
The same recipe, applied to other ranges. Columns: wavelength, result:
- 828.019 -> 33.28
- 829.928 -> 31.88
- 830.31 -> 32.78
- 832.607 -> 31.65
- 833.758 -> 31.39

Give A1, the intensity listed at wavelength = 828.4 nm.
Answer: 33.47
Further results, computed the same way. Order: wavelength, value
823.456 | 32.32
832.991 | 30.74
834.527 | 32.4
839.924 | 32.33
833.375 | 30.72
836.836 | 31.19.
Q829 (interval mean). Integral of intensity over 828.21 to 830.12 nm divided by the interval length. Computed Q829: 32.6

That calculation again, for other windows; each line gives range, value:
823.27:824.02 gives 32.4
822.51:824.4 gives 32.3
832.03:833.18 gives 31.6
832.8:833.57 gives 30.8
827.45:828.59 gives 33.3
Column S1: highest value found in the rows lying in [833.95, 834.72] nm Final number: 32.4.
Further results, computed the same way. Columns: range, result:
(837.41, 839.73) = 32.15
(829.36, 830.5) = 32.78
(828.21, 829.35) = 33.47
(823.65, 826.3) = 32.85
